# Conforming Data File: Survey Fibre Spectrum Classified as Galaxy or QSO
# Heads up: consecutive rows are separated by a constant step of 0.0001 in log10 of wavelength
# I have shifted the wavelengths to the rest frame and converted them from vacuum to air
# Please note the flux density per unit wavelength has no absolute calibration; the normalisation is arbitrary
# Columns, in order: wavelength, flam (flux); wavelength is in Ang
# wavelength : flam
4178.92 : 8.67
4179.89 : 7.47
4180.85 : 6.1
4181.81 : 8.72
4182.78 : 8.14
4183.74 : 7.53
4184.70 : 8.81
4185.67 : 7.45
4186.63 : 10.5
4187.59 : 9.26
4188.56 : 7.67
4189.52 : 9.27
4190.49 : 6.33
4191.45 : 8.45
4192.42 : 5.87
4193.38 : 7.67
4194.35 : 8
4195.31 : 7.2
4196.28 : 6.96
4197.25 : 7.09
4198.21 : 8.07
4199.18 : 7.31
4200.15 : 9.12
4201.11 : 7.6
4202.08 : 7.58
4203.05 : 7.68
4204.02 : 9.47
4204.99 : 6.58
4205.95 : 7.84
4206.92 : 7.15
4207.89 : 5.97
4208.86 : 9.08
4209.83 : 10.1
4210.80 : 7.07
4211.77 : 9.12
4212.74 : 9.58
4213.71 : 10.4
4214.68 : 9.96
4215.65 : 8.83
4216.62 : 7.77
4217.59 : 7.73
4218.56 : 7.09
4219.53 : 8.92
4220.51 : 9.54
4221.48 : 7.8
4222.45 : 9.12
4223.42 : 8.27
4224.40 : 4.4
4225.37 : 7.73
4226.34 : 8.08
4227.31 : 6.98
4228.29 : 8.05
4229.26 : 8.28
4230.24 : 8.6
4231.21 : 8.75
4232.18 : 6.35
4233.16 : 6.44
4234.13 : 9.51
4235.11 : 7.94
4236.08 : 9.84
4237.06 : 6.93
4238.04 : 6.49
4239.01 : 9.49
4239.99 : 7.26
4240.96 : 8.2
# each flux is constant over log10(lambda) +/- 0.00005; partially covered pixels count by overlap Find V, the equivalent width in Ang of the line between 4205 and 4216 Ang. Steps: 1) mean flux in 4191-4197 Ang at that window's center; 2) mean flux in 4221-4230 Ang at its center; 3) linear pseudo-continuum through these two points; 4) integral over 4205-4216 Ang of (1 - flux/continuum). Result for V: -1.5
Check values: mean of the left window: 7.34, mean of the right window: 7.66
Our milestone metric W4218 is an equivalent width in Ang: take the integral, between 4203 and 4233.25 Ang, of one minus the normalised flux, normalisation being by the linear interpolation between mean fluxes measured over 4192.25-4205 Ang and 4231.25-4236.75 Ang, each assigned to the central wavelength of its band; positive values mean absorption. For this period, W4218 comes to -0.9 Ang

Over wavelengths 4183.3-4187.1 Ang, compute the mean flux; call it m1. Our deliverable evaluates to 8.58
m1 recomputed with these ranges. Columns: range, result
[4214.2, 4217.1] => 8.86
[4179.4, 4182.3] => 7.41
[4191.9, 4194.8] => 7.18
